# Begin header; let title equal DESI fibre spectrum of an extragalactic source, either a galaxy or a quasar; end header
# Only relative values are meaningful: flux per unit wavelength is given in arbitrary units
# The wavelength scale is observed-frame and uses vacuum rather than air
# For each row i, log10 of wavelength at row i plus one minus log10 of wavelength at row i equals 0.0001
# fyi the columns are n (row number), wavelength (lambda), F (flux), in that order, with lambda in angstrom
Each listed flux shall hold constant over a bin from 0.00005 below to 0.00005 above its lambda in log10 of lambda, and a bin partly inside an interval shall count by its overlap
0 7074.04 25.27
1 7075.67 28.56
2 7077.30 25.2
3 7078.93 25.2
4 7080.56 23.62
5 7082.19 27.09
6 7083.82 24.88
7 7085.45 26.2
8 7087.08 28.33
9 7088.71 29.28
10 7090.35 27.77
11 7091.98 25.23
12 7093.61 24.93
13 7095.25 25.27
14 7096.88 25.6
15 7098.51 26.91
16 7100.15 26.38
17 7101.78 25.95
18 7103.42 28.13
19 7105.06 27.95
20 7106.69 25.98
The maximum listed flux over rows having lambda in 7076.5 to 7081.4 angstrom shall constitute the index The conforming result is 25.2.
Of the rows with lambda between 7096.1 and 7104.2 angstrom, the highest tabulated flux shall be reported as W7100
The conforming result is 28.13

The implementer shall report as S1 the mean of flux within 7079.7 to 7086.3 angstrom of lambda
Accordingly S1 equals 25.5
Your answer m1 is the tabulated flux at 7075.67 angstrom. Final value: 28.56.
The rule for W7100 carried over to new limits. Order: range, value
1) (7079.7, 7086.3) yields 27.09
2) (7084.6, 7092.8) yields 29.28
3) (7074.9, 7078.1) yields 28.56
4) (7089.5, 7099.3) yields 27.77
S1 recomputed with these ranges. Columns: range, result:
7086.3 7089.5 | 28.8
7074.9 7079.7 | 26.3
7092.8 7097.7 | 25.3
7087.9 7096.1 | 26.5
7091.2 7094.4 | 25.1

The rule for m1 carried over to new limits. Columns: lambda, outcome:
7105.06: 27.95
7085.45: 26.2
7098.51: 26.91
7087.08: 28.33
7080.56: 23.62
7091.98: 25.23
